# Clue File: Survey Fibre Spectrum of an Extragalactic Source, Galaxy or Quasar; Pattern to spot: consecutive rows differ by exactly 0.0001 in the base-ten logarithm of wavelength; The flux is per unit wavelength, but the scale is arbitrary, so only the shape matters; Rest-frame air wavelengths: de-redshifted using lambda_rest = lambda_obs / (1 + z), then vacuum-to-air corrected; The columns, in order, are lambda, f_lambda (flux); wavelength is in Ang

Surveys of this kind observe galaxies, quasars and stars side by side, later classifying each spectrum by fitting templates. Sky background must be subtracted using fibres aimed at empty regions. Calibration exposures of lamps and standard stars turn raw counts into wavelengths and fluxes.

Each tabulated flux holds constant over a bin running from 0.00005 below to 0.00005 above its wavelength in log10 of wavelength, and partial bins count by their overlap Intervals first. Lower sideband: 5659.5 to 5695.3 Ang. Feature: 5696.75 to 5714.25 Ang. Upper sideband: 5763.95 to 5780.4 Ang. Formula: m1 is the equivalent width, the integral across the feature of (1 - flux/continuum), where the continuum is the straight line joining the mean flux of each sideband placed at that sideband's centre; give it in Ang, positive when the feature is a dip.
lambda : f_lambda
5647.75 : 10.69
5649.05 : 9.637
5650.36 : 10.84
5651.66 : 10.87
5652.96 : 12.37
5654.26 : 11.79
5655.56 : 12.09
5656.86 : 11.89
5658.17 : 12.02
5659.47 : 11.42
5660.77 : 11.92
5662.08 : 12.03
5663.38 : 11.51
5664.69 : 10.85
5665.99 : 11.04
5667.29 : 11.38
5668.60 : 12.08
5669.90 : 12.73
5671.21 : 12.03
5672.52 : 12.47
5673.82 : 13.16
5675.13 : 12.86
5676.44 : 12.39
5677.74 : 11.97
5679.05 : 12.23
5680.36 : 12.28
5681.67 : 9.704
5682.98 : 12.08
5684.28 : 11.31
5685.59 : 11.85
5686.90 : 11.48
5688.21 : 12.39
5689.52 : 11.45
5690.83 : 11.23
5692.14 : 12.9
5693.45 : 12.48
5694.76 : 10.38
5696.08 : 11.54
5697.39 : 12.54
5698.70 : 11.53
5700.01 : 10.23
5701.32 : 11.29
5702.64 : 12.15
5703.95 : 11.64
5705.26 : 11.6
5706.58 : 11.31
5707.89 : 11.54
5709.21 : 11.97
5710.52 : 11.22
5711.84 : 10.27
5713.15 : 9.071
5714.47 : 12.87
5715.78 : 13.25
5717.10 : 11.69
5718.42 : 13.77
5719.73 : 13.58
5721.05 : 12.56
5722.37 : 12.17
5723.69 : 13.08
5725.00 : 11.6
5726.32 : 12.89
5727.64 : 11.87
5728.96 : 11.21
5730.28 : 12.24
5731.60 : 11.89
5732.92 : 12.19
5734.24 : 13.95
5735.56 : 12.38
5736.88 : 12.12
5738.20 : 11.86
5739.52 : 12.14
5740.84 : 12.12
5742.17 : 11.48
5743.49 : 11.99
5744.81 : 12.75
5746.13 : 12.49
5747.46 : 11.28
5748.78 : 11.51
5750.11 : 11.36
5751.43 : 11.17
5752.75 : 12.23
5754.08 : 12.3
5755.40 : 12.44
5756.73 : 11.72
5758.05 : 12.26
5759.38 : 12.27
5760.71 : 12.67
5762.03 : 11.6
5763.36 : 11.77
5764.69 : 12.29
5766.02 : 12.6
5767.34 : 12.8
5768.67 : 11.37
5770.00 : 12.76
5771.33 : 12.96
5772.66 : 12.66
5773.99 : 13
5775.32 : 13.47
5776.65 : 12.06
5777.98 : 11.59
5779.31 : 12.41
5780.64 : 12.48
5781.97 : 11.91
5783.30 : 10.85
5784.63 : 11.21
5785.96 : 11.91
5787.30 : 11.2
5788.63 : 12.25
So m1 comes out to 1.09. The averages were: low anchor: 11.9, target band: 11.3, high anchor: 12.5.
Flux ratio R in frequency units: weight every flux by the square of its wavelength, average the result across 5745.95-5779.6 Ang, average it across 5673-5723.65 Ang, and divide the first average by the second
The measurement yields 1.1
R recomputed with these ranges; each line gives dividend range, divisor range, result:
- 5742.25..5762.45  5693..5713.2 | 1.08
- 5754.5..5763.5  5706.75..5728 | 1.02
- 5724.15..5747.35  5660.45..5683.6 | 1.04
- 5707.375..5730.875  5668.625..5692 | 1.02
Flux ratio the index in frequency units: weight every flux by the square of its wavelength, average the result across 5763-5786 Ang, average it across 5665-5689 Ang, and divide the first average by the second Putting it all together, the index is 1.06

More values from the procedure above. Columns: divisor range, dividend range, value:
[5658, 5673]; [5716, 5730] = 1.08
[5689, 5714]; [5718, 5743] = 1.10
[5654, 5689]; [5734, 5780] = 1.06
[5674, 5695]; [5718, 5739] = 1.06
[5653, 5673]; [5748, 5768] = 1.05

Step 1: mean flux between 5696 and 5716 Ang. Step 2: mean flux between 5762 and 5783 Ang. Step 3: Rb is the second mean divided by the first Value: 1.08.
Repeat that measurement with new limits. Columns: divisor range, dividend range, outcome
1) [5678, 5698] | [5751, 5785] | 1.04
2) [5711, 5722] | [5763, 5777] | 1.04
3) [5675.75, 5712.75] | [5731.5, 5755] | 1.04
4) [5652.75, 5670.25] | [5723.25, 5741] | 1.04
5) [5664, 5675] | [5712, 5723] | 1.02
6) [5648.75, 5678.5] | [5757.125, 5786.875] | 1.03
